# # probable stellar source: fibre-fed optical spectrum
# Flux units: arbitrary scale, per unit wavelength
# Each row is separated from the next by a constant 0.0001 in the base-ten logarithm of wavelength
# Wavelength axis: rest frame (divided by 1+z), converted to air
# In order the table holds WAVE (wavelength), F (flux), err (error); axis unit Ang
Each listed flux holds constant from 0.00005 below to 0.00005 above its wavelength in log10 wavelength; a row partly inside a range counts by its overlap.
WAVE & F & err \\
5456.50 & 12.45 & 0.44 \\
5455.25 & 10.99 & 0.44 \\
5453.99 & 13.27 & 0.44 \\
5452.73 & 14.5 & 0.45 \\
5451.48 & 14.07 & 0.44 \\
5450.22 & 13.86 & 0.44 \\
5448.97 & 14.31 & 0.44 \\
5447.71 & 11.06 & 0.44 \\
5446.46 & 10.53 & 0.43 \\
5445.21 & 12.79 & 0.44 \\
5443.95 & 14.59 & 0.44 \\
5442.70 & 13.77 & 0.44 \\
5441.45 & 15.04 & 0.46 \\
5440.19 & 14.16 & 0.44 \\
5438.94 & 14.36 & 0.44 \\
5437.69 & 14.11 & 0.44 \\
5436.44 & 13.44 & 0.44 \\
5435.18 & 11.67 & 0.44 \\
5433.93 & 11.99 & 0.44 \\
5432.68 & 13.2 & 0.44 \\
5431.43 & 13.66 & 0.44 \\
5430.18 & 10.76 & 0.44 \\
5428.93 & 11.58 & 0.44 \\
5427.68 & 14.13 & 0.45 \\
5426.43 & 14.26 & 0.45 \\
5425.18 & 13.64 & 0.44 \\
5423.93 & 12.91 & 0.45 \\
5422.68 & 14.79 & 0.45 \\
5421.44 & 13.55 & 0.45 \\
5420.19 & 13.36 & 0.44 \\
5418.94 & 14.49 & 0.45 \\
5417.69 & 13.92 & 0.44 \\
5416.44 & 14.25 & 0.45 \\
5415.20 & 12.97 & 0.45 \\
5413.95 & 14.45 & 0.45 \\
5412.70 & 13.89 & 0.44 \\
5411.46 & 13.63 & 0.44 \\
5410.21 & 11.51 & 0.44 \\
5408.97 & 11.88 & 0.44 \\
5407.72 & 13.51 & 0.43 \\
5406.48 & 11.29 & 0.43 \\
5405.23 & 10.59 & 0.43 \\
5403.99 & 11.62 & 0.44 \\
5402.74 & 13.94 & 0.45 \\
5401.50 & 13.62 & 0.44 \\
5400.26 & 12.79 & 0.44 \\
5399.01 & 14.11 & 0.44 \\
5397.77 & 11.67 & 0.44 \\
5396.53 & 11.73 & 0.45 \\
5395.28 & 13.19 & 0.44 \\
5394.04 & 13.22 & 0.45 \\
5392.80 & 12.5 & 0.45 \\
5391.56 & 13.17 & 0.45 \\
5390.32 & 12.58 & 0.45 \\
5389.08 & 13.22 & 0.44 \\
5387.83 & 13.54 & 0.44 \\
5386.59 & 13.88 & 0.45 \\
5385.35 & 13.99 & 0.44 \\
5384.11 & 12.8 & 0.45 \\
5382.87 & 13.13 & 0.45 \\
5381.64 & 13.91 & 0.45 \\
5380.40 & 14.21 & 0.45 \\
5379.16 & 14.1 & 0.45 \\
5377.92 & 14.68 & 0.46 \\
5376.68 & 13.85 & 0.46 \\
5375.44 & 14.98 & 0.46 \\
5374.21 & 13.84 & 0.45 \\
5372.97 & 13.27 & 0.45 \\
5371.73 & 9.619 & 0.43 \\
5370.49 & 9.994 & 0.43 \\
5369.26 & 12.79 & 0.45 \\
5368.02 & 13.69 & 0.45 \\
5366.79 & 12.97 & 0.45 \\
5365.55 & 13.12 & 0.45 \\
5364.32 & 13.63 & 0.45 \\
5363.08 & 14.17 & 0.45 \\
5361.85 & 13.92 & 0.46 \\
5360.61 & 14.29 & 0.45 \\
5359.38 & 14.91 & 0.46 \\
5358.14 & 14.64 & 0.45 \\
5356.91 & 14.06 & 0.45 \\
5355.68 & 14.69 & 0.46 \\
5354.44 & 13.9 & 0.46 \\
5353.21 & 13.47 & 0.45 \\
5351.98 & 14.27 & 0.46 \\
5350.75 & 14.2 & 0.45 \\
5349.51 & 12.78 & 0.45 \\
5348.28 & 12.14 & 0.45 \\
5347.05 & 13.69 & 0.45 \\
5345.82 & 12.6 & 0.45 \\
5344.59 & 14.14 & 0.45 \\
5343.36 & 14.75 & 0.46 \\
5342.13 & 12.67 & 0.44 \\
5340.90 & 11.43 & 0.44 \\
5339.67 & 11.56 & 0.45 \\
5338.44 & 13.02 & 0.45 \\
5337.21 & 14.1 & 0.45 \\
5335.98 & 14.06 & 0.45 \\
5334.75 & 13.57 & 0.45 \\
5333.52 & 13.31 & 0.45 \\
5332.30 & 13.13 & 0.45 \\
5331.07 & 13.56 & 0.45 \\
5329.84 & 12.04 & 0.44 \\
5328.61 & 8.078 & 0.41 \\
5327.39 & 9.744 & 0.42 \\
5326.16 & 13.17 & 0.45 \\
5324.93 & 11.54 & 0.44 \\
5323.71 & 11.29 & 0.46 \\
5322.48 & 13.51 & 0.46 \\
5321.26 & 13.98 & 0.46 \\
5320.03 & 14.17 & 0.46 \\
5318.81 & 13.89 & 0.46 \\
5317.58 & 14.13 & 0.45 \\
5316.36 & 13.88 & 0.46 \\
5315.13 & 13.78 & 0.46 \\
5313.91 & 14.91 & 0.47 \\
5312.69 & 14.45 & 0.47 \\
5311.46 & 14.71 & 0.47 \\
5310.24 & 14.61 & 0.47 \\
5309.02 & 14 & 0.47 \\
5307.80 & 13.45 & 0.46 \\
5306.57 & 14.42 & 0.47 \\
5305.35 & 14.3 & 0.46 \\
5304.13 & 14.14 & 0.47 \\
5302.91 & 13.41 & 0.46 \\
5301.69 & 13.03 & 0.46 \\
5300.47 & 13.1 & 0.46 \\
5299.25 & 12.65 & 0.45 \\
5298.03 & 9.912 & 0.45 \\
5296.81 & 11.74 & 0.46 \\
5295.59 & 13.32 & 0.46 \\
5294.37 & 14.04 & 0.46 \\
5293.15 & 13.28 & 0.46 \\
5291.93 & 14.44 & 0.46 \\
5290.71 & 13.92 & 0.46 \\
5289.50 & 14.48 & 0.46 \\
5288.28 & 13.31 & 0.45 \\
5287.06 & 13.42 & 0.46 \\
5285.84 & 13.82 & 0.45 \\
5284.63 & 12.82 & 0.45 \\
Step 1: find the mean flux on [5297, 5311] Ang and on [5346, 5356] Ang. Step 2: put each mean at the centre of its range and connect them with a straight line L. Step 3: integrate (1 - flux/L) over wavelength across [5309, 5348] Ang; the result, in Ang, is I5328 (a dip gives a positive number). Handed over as 0.9 Ang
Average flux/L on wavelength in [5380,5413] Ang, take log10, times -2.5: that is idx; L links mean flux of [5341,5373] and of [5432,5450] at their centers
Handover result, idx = 0.03 mag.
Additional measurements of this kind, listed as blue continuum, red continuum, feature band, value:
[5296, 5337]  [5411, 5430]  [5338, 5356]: 0.00 mag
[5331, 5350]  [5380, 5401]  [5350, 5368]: -0.07 mag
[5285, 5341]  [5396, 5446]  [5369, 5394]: 0.00 mag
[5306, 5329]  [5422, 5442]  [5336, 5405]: 0.00 mag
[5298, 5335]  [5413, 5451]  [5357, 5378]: -0.01 mag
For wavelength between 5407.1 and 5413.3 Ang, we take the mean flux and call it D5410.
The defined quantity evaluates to 12.9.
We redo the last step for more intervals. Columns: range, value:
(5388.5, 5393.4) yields 12.9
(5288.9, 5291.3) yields 14.2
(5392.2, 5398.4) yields 12.5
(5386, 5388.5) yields 13.7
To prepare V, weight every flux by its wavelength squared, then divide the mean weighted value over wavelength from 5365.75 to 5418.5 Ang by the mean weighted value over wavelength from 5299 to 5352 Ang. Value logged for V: 1.0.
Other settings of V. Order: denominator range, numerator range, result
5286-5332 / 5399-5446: 1.04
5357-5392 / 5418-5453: 1.02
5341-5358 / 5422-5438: 0.99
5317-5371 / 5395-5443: 1.03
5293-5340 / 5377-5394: 1.05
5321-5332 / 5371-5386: 1.16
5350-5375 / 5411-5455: 1.02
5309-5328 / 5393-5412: 0.96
